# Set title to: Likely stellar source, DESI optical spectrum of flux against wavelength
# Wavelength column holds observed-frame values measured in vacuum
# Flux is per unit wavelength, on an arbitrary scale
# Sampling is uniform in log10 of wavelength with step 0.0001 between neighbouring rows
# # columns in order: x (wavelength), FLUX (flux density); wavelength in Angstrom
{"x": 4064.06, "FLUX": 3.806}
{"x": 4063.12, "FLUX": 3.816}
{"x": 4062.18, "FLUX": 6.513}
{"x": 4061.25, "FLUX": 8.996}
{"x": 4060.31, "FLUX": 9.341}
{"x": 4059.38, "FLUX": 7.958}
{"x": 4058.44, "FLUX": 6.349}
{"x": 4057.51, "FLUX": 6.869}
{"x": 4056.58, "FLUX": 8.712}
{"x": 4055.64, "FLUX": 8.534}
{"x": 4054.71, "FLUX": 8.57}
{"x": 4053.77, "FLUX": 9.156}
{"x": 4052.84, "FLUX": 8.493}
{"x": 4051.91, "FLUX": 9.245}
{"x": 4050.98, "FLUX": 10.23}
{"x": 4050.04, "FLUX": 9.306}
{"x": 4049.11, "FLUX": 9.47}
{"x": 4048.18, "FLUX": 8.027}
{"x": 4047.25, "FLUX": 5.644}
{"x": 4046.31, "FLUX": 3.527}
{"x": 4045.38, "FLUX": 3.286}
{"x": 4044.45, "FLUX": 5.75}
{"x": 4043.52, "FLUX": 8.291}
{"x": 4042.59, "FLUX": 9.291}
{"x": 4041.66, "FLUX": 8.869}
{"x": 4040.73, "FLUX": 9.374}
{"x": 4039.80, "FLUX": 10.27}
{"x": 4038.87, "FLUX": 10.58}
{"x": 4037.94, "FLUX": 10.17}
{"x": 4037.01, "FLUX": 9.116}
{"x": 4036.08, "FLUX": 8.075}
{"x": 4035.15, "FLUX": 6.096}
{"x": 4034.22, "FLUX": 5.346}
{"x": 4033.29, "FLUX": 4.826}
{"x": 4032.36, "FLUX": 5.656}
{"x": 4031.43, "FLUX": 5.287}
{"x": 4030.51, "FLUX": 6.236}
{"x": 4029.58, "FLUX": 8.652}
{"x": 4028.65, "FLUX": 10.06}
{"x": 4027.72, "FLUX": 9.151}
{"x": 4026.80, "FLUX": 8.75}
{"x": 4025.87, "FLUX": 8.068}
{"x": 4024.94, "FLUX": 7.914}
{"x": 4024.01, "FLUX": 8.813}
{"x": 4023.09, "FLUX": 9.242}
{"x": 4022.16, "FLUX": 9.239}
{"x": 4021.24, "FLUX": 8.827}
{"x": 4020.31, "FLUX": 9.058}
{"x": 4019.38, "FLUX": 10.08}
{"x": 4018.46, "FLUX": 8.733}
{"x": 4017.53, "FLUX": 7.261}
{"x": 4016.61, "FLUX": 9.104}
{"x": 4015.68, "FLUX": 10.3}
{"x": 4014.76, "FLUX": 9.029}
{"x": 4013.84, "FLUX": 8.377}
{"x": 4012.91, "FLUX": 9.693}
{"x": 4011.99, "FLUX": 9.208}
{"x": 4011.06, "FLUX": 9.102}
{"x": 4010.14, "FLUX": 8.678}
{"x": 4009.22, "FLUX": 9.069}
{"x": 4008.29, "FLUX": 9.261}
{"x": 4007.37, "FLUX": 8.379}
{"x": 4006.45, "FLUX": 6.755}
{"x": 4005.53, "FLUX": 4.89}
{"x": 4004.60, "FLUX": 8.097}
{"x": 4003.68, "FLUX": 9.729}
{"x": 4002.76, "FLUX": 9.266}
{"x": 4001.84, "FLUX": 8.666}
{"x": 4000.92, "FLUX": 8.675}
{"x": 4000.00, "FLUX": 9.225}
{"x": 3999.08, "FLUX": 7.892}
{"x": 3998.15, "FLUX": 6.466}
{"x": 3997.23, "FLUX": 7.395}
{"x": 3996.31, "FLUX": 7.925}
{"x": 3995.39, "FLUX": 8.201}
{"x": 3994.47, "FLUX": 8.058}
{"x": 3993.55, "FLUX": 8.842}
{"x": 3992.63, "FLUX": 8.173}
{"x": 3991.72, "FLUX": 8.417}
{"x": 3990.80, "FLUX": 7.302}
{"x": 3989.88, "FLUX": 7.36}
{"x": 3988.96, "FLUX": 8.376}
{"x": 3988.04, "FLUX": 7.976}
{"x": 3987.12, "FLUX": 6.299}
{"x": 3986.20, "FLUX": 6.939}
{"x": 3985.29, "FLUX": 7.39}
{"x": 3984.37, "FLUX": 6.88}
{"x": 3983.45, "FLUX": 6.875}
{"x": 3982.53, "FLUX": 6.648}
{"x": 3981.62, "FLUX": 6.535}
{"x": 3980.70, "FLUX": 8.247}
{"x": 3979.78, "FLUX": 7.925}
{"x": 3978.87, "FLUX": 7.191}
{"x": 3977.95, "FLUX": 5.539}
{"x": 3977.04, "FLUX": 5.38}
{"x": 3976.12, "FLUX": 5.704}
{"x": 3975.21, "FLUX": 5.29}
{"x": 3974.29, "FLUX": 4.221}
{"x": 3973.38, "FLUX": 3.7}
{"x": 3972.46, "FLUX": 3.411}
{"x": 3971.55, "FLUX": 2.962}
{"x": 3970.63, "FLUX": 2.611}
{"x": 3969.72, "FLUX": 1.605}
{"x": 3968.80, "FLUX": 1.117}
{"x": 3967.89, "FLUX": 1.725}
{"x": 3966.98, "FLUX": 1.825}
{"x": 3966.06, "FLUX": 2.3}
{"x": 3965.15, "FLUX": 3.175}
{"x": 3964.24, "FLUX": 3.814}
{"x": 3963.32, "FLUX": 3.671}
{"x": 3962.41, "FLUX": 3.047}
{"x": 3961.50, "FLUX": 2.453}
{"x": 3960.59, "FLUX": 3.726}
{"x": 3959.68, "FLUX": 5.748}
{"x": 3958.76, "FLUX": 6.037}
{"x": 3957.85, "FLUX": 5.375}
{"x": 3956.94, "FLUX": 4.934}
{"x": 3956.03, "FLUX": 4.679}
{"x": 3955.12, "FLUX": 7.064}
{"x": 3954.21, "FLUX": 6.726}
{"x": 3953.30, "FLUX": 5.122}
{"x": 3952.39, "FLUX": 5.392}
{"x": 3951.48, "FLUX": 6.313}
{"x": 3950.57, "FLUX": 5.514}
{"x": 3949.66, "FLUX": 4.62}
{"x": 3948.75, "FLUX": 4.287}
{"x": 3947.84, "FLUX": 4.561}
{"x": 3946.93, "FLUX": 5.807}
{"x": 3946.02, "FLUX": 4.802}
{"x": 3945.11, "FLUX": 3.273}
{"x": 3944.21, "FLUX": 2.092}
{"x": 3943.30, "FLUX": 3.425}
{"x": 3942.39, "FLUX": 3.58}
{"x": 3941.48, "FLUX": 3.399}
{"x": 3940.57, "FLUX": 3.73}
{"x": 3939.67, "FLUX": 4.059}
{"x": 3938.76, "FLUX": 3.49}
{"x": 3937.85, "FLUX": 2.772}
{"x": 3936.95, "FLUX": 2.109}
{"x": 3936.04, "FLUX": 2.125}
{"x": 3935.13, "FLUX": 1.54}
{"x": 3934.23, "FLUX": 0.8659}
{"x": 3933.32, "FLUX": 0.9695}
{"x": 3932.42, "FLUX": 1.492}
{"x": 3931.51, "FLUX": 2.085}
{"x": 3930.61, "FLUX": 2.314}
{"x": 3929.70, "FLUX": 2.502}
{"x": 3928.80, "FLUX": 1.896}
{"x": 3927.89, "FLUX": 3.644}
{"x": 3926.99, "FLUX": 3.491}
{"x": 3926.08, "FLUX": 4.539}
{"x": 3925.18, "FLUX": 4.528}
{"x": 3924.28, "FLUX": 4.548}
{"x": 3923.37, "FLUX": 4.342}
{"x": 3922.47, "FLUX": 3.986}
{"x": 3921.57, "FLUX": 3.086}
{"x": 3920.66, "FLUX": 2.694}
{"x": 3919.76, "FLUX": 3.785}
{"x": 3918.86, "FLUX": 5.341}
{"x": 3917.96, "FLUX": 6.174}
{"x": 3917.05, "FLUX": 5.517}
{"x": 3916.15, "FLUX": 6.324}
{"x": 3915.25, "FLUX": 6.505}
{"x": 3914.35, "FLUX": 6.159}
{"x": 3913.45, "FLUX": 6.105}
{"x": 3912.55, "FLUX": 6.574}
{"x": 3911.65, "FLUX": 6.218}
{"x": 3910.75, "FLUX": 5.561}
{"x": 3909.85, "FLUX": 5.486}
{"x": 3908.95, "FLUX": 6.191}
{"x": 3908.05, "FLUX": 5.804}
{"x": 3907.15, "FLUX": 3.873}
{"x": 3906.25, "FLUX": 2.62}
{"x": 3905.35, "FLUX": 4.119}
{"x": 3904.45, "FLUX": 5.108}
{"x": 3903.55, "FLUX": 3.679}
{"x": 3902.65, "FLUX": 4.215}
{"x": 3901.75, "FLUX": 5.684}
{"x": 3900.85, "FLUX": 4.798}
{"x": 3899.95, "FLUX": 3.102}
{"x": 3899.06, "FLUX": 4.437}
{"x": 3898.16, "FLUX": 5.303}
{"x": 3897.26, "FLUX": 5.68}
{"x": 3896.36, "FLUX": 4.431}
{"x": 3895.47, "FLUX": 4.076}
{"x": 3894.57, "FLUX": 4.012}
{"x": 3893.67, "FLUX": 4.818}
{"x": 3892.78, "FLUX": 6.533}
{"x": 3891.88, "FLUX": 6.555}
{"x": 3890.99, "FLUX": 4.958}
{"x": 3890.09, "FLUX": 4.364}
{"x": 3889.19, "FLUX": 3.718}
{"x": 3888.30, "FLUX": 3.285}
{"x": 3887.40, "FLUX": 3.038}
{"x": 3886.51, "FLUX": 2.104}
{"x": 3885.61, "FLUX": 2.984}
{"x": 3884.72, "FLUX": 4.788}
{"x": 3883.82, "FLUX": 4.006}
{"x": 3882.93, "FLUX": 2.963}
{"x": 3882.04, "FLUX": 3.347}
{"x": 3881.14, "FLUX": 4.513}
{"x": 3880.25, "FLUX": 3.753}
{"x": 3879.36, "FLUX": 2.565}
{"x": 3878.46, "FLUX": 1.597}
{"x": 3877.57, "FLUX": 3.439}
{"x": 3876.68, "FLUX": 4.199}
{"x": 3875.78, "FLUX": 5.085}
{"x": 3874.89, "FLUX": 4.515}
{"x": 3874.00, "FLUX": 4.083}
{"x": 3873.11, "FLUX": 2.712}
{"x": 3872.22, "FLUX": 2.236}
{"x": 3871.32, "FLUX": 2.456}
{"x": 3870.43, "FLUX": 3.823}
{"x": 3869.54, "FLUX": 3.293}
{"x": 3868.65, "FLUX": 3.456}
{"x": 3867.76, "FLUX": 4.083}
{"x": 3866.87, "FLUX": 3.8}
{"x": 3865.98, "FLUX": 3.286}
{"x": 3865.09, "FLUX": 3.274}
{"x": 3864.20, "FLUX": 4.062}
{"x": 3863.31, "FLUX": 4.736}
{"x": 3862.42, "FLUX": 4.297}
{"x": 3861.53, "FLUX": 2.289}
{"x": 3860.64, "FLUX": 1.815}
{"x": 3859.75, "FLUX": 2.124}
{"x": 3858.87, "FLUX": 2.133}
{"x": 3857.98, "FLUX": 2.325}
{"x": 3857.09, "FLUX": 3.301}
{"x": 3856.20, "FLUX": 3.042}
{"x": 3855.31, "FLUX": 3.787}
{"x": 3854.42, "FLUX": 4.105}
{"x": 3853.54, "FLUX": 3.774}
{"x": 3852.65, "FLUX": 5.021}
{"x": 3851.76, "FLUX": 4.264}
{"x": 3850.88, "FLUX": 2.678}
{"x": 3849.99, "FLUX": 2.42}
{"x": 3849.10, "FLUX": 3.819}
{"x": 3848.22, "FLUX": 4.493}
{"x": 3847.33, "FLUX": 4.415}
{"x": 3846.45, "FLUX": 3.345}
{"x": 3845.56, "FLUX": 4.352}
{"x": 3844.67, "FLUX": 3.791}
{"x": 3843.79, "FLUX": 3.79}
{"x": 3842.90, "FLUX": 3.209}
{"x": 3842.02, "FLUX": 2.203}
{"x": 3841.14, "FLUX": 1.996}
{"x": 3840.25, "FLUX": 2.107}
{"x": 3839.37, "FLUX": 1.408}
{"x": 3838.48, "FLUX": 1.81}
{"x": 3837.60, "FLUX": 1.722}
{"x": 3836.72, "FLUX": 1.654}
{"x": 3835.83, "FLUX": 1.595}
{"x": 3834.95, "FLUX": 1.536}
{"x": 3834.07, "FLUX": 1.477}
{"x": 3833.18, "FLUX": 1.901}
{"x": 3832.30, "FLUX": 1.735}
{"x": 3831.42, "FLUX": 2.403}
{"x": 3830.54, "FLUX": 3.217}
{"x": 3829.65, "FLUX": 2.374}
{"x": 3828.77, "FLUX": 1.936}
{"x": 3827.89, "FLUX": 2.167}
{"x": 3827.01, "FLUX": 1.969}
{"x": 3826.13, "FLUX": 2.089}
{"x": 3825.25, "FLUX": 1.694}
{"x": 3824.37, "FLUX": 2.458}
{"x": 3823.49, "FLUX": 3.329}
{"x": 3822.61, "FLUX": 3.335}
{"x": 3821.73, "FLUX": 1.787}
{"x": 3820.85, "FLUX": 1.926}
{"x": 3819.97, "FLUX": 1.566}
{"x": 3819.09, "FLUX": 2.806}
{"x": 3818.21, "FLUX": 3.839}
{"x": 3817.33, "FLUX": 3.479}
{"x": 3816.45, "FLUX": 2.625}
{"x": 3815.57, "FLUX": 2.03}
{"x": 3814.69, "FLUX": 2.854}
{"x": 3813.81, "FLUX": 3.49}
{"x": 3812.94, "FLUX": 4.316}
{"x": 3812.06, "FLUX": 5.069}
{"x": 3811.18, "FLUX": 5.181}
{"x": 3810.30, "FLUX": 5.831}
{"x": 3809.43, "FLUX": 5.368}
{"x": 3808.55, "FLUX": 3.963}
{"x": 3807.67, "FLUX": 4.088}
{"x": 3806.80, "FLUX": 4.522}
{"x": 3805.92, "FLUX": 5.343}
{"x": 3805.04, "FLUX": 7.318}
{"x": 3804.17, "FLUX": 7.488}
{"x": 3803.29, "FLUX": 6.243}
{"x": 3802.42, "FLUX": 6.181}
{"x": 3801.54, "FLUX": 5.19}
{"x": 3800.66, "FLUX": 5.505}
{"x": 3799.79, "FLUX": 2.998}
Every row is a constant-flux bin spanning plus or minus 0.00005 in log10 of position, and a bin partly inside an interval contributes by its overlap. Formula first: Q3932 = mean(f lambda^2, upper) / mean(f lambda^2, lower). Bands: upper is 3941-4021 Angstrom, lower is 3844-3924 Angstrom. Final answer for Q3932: 1.6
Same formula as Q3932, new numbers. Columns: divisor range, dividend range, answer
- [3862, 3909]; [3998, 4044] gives 2.25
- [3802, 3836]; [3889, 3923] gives 1.52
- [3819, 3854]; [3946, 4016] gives 2.57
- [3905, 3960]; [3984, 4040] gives 1.99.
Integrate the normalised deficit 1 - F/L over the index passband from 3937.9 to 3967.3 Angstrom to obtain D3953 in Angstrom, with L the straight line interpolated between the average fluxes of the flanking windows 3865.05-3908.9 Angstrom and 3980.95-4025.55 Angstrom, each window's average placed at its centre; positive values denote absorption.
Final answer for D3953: 9.53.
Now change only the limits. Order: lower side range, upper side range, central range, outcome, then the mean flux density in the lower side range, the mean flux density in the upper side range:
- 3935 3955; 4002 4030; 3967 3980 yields 4.4 Angstrom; 4.13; 8.76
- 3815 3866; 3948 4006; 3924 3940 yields 7.1 Angstrom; 2.79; 5.89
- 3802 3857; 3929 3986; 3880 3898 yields -2.4 Angstrom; 3.32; 4.16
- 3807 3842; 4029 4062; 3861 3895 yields 1.7 Angstrom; 2.73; 7.82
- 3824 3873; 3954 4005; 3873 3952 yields 4.1 Angstrom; 2.88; 5.98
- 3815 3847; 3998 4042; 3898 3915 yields -0.7 Angstrom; 2.42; 8.42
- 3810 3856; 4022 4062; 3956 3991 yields 7.5 Angstrom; 2.92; 8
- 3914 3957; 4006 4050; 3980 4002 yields -4.0 Angstrom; 3.99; 8.18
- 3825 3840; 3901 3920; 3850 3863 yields -1.2 Angstrom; 1.93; 5.3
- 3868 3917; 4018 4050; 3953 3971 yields 6.6 Angstrom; 4.37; 7.95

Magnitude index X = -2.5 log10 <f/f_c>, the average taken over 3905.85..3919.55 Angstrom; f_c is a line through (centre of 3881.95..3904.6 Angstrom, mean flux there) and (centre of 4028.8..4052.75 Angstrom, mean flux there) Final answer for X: -0.178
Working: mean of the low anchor 4.31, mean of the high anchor 7.67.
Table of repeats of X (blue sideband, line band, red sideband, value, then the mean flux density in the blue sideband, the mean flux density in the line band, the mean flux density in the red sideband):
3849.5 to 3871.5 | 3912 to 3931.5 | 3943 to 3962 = -0.03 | 3.36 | 4.43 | 4.86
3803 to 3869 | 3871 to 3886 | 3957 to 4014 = 0.18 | 3.25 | 3.5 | 6.35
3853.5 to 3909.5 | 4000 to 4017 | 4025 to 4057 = -0.22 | 3.86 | 8.7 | 7.94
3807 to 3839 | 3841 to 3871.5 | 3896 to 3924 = 0.05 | 2.8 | 3.42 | 4.93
